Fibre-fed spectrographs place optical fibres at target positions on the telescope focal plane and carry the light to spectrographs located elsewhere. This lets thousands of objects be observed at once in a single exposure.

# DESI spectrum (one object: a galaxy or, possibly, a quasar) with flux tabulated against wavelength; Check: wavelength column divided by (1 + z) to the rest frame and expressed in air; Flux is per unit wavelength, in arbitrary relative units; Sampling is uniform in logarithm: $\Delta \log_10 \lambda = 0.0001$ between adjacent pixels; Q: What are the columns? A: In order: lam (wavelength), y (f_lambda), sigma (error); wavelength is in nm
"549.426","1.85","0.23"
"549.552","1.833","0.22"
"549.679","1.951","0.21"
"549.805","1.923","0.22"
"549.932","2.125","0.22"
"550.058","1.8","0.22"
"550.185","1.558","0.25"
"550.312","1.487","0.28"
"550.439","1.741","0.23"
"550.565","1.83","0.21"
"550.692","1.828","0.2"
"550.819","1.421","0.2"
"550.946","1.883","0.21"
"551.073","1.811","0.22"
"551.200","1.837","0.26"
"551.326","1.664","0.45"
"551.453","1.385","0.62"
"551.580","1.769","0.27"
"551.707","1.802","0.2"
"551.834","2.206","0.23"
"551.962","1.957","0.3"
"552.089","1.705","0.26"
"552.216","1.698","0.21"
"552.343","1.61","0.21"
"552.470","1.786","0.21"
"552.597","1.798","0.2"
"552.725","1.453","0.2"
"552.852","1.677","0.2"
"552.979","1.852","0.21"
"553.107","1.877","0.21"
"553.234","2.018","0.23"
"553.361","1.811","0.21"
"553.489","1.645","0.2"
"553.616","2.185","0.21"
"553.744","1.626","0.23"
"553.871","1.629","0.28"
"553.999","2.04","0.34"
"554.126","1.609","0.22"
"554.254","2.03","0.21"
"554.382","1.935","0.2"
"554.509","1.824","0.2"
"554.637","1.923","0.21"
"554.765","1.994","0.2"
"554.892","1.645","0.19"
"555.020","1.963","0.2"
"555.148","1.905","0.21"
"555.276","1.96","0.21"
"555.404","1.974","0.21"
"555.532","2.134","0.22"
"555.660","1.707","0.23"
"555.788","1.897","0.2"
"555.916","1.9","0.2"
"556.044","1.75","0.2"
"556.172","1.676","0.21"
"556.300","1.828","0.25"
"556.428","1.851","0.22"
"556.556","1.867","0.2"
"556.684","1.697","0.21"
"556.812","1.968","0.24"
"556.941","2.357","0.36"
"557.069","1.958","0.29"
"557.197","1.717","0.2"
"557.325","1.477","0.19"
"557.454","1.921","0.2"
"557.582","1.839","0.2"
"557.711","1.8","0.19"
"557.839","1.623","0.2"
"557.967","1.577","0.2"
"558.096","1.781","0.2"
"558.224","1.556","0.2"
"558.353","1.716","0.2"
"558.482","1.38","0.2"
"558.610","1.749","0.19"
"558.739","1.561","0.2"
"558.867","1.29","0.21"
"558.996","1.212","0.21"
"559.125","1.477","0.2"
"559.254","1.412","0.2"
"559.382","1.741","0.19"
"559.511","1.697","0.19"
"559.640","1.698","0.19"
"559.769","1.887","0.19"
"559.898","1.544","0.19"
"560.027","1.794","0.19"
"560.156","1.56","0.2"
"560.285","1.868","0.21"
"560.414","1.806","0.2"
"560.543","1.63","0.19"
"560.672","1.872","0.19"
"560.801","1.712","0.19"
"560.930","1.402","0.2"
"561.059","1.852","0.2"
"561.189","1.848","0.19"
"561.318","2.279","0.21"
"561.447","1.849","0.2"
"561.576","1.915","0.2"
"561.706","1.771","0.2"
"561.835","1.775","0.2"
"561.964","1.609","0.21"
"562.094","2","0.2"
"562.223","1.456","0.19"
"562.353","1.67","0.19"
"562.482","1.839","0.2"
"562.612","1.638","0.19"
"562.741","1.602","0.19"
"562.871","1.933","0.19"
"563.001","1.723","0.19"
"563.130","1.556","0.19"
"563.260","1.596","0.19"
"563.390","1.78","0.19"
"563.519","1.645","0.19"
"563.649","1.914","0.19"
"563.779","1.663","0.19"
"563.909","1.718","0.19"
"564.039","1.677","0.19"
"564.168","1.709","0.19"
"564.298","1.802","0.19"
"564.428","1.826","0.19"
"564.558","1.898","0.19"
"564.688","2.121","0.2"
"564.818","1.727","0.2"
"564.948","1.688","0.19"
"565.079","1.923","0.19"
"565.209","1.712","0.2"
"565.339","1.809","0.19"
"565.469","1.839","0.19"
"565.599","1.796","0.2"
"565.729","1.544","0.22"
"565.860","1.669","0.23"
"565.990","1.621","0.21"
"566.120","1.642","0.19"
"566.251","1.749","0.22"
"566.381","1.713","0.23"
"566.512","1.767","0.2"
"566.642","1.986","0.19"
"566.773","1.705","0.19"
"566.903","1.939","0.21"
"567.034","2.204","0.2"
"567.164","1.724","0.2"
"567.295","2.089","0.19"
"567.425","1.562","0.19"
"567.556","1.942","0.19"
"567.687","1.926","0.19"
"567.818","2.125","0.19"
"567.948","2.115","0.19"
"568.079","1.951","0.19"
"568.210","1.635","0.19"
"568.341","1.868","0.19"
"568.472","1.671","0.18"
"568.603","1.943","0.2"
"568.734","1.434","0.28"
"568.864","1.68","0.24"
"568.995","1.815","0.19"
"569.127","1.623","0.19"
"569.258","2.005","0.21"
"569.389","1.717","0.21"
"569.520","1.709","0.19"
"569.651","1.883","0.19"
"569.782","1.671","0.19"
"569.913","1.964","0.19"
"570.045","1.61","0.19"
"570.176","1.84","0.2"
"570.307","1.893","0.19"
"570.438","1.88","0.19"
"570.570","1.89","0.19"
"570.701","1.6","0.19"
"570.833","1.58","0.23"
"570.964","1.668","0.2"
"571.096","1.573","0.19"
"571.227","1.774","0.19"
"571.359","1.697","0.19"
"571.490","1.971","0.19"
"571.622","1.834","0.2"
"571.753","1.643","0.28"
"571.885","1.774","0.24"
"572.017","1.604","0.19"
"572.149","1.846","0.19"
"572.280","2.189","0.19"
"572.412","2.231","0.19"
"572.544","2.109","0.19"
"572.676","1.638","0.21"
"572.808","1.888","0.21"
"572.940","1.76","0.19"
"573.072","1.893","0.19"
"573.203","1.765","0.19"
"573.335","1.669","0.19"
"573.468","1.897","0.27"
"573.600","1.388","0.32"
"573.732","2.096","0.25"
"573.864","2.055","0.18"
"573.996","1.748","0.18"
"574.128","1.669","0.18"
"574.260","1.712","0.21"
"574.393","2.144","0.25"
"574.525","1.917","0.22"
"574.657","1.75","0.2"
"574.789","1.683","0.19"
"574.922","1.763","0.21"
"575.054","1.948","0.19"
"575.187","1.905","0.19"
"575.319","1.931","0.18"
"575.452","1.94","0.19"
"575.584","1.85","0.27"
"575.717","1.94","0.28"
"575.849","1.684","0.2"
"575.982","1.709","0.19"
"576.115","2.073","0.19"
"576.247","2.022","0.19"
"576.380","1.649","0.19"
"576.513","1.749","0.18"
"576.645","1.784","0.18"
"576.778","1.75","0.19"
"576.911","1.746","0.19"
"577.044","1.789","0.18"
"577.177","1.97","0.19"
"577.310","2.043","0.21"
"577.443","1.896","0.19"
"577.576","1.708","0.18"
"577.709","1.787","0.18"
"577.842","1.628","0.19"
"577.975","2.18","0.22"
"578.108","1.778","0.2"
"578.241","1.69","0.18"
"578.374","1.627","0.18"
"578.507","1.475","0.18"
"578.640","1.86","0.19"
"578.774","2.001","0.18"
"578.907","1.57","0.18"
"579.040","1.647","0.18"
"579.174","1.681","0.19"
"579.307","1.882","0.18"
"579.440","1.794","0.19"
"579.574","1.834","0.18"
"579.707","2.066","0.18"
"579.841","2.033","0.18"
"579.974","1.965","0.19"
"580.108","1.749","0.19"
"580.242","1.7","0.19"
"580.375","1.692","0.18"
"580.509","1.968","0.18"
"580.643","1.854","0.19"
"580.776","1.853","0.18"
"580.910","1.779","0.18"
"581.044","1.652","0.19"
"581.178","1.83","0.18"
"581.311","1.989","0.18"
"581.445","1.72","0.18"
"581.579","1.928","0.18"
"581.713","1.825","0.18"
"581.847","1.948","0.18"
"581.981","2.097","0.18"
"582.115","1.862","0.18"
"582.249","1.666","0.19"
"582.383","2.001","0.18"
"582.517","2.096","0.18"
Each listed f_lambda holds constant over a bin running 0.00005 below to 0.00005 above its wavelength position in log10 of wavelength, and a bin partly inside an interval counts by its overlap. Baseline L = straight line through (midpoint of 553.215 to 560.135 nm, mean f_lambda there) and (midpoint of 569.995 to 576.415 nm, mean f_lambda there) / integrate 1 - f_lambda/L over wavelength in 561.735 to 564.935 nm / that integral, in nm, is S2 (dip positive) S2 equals 0.085 nm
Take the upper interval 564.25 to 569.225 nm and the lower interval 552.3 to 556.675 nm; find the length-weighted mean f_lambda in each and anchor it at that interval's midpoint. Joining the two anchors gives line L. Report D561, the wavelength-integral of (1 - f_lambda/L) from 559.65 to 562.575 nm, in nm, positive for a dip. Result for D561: 0.087 nm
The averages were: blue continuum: 1.83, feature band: 1.77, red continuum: 1.81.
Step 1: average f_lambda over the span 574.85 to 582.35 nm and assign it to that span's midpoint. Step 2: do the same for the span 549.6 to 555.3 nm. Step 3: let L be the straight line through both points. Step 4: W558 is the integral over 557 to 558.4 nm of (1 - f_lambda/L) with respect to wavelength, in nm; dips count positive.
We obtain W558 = 0.06 nm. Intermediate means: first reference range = 1.8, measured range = 1.73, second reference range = 1.83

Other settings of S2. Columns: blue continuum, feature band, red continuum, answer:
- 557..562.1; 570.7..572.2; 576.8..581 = 0.04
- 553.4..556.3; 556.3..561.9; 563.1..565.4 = 0.28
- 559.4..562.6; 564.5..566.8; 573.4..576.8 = 0.02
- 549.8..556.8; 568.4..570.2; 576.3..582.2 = 0.06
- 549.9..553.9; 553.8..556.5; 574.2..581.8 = -0.14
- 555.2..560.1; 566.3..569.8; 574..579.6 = -0.11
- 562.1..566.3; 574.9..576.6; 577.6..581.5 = -0.07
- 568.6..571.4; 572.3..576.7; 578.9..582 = -0.17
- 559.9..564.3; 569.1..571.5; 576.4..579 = 0.01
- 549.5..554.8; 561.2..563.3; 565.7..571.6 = 0.03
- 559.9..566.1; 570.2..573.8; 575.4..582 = -0.02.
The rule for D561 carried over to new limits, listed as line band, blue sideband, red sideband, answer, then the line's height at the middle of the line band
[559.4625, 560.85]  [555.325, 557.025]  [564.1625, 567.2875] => 0.091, 1.86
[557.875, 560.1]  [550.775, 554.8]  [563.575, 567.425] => 0.251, 1.8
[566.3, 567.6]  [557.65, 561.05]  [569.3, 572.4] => -0.096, 1.73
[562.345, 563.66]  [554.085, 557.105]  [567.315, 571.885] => 0.089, 1.84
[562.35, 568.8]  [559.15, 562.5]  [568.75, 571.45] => -0.147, 1.75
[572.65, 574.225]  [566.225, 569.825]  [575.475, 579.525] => 0.019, 1.81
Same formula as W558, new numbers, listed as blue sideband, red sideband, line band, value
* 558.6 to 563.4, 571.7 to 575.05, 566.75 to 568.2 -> -0.131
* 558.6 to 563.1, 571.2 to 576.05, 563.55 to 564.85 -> -0.048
